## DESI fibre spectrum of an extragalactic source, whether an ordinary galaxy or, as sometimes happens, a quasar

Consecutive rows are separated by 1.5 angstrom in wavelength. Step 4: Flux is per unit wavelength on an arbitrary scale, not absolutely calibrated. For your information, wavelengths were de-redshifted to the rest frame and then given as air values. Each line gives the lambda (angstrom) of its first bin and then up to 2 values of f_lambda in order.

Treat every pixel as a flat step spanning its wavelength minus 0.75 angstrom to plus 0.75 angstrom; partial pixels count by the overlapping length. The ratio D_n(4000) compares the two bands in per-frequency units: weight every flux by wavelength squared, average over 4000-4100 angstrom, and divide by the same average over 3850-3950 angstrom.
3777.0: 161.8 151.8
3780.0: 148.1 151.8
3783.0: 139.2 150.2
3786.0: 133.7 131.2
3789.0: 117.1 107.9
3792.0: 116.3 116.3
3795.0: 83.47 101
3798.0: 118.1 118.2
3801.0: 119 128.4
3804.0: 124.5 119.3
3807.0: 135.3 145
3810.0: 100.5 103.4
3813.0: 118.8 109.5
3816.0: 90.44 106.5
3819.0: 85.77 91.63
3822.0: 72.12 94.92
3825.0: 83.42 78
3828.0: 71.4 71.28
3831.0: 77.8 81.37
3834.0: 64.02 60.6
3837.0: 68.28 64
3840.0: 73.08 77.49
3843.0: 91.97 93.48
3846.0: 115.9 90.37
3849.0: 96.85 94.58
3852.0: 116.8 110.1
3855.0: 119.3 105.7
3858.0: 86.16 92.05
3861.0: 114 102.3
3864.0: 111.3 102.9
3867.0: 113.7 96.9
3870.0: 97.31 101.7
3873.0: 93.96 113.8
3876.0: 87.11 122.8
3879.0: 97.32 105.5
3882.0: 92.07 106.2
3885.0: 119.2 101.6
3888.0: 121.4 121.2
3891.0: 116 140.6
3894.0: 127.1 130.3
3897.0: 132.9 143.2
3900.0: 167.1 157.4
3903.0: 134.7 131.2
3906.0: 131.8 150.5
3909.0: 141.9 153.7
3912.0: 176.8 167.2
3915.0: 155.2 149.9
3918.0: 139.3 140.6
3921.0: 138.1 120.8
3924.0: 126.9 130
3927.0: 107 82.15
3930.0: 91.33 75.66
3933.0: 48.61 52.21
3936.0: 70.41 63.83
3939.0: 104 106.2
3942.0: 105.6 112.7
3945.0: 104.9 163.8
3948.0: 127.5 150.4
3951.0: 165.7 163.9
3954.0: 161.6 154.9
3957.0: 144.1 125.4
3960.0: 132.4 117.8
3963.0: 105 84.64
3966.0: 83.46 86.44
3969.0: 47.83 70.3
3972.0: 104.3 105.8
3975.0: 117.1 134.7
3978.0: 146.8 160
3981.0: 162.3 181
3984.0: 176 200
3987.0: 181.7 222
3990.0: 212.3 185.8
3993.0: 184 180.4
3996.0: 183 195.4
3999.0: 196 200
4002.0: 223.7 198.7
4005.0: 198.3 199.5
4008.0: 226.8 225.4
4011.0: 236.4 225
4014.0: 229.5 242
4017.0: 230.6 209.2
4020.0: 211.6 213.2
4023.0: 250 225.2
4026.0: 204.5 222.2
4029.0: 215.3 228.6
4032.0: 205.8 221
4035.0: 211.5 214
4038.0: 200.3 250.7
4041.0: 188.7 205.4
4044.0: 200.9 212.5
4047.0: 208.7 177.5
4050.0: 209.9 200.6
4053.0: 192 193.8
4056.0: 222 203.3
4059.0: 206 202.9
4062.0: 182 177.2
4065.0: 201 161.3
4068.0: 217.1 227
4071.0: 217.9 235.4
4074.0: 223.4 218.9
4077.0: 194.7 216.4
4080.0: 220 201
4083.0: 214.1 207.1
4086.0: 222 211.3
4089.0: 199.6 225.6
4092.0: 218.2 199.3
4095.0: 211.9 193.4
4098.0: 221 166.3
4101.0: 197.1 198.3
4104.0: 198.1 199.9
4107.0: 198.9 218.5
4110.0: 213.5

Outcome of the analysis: 1.95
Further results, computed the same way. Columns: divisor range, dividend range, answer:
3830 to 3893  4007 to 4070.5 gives 2.34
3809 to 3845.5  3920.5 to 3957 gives 1.42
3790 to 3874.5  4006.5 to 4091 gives 2.40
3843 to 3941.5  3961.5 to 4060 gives 1.75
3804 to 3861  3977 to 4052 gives 2.40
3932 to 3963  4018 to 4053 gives 1.87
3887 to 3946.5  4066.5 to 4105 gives 1.86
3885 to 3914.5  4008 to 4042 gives 1.69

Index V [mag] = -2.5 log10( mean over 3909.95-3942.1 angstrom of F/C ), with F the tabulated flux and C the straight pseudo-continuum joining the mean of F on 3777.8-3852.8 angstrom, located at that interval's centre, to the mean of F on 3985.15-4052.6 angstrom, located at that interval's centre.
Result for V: 0.37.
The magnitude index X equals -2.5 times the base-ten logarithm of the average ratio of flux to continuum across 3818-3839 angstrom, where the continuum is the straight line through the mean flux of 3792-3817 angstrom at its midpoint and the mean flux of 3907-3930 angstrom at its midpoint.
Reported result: 0.48 mag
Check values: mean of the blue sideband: 114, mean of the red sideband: 137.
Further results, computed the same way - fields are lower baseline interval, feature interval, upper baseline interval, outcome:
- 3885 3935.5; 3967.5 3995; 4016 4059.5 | 0.16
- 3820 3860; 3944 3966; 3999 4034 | 0.27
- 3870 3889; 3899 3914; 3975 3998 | -0.22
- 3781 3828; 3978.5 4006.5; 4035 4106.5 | -0.08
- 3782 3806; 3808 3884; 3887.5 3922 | 0.35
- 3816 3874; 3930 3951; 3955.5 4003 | 0.31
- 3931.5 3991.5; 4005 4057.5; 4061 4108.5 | -0.25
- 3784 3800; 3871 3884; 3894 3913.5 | 0.34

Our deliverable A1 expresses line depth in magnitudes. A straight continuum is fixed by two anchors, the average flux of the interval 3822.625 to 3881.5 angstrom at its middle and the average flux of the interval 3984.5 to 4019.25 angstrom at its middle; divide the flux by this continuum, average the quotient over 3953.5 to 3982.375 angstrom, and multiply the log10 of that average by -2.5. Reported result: 0.46 mag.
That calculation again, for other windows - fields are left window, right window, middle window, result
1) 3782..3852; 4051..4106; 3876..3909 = 0.05 mag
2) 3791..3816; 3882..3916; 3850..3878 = 0.23 mag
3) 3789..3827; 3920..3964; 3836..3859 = 0.18 mag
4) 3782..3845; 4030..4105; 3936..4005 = 0.16 mag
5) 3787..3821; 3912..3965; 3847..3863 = 0.13 mag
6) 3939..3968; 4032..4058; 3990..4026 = -0.21 mag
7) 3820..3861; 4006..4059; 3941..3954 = 0.15 mag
